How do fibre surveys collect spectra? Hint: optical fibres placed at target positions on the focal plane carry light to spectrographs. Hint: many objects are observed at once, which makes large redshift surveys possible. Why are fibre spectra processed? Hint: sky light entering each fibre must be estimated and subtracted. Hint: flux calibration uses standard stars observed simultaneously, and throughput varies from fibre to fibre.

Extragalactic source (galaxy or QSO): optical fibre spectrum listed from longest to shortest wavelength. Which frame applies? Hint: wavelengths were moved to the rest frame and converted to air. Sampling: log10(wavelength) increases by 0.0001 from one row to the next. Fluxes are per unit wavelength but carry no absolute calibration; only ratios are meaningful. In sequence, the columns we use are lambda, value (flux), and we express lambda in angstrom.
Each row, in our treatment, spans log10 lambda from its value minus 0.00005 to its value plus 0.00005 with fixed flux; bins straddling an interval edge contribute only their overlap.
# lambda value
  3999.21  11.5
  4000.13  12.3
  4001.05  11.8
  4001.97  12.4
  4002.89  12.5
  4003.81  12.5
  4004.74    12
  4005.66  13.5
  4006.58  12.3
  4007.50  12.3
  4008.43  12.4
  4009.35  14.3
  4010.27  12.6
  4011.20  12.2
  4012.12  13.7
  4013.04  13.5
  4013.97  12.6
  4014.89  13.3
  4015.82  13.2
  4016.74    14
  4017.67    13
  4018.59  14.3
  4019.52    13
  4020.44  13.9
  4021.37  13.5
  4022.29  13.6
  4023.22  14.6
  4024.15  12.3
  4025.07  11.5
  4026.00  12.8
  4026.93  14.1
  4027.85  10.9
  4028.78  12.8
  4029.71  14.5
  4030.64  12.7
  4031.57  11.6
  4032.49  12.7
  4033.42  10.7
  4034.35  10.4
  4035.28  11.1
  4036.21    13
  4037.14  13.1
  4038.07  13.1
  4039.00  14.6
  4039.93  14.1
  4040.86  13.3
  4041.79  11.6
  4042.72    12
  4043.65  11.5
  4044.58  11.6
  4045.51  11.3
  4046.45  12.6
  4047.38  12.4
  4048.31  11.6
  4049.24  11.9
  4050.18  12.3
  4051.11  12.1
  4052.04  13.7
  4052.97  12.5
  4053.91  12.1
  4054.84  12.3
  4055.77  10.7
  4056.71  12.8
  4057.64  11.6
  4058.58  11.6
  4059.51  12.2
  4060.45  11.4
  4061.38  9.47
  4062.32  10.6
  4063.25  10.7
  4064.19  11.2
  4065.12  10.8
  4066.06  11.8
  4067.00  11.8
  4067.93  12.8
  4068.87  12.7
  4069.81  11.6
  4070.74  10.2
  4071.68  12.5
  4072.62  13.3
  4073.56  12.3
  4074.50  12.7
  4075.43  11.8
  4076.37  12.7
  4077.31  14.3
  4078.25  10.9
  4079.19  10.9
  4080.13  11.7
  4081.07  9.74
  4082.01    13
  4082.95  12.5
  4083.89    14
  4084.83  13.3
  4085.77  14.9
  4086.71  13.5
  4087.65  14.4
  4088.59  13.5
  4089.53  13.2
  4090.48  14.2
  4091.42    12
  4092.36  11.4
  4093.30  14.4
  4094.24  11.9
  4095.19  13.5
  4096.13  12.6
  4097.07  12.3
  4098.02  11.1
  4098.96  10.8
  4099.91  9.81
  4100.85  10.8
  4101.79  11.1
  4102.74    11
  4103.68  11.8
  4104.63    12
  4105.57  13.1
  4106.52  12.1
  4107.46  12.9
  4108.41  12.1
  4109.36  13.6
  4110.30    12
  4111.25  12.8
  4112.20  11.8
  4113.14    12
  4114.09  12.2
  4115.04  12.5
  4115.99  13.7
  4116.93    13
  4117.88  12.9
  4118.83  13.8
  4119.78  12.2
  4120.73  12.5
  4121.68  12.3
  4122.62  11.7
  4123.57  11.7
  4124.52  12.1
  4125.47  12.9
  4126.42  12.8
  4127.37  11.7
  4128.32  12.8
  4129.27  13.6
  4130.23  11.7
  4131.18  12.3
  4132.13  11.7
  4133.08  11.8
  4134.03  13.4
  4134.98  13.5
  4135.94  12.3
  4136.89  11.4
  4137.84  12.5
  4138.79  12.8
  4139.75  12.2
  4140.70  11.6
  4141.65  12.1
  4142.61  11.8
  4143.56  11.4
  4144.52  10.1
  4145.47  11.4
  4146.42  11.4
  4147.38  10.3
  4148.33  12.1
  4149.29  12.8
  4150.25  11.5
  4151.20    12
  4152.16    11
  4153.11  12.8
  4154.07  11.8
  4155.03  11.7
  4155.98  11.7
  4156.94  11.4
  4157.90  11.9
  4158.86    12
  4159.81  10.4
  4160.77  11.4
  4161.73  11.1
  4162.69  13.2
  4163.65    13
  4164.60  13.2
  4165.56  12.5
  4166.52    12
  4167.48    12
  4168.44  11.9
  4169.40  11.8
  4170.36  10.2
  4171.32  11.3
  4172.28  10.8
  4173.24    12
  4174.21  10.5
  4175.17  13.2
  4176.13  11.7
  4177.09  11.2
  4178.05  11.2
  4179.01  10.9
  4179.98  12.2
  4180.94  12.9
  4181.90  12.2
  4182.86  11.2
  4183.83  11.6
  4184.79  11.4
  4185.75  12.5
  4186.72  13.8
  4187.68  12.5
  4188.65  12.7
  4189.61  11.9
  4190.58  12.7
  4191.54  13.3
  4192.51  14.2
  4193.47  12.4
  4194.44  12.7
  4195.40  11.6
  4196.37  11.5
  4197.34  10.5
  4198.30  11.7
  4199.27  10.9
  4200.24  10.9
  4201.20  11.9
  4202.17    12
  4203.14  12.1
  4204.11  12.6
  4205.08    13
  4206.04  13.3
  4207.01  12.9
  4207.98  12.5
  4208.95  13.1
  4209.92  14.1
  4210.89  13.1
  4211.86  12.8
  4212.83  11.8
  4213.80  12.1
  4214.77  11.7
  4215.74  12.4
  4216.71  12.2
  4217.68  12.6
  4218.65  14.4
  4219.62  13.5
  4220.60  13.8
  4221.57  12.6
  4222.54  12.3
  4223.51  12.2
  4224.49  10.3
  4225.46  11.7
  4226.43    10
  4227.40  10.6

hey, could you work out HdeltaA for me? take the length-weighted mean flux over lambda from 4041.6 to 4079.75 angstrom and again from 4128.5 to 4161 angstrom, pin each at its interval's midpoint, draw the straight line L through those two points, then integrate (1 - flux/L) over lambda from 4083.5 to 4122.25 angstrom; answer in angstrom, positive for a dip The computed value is -2.2 angstrom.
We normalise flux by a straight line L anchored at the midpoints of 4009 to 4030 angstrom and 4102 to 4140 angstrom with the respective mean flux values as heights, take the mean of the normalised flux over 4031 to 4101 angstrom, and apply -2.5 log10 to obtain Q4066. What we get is 0.06 mag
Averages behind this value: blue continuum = 13.2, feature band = 12.2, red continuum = 12.4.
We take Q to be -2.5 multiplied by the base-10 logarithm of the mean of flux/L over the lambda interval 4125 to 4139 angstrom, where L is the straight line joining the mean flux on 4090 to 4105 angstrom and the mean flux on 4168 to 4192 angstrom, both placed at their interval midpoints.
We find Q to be -0.050 mag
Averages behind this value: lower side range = 11.9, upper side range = 11.9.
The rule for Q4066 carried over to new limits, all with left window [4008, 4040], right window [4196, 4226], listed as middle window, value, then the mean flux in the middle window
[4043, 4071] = 0.10 mag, 11.7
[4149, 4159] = 0.06 mag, 11.8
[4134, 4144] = 0.03 mag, 12.2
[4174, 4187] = 0.05 mag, 11.9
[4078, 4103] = 0.03 mag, 12.3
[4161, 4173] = 0.05 mag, 11.9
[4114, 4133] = 0.01 mag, 12.5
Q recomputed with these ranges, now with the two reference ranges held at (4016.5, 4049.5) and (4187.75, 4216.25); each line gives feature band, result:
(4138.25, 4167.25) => 0.06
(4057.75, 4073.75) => 0.09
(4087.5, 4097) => -0.04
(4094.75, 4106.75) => 0.08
